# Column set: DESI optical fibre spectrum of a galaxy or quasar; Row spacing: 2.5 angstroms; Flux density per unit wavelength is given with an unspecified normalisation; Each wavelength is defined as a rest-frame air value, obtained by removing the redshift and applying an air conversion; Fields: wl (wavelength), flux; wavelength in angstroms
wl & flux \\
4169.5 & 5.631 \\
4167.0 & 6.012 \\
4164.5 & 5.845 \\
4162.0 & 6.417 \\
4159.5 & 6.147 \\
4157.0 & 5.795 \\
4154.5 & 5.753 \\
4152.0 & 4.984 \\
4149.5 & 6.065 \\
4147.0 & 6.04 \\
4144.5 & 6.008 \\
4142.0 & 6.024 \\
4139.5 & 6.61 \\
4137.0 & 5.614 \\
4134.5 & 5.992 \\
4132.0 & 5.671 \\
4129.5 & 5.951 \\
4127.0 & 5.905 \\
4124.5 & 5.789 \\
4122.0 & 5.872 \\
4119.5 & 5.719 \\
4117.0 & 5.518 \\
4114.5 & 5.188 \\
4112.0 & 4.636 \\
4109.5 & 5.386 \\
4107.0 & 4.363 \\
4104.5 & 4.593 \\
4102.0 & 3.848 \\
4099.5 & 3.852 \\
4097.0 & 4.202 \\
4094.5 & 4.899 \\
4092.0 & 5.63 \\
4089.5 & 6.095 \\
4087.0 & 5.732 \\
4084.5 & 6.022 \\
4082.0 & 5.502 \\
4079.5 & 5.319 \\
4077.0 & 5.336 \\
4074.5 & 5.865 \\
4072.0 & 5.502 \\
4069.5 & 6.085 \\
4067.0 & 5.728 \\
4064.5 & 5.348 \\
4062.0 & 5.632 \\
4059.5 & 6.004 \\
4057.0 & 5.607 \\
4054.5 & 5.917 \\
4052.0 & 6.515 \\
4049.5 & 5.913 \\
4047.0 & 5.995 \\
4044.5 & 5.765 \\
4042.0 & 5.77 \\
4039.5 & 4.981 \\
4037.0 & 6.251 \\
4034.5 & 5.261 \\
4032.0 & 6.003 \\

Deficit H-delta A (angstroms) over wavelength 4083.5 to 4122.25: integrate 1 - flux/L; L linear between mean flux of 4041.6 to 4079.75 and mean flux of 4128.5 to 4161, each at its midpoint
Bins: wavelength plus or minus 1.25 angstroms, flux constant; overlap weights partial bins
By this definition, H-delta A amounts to 5.1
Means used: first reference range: 5.78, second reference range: 5.9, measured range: 5.07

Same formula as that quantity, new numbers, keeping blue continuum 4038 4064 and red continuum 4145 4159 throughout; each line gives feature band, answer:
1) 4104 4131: 1.85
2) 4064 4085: 0.59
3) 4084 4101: 1.87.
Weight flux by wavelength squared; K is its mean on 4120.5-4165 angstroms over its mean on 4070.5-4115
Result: 1.19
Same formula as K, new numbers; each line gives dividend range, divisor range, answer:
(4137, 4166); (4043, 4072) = 1.07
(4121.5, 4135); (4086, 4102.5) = 1.21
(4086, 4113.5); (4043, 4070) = 0.84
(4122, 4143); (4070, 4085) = 1.09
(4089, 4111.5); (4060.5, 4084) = 0.85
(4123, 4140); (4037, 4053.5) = 1.05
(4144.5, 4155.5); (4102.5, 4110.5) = 1.25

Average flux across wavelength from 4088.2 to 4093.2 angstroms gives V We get 5.86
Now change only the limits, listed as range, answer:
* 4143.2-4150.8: 6.03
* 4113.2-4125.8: 5.61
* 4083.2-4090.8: 5.94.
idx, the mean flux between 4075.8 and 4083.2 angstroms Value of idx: 5.39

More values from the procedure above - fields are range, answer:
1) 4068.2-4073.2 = 5.8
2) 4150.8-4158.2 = 5.51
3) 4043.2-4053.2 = 6.04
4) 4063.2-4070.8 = 5.72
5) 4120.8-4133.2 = 5.84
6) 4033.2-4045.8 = 5.61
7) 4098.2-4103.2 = 3.85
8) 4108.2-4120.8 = 5.29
